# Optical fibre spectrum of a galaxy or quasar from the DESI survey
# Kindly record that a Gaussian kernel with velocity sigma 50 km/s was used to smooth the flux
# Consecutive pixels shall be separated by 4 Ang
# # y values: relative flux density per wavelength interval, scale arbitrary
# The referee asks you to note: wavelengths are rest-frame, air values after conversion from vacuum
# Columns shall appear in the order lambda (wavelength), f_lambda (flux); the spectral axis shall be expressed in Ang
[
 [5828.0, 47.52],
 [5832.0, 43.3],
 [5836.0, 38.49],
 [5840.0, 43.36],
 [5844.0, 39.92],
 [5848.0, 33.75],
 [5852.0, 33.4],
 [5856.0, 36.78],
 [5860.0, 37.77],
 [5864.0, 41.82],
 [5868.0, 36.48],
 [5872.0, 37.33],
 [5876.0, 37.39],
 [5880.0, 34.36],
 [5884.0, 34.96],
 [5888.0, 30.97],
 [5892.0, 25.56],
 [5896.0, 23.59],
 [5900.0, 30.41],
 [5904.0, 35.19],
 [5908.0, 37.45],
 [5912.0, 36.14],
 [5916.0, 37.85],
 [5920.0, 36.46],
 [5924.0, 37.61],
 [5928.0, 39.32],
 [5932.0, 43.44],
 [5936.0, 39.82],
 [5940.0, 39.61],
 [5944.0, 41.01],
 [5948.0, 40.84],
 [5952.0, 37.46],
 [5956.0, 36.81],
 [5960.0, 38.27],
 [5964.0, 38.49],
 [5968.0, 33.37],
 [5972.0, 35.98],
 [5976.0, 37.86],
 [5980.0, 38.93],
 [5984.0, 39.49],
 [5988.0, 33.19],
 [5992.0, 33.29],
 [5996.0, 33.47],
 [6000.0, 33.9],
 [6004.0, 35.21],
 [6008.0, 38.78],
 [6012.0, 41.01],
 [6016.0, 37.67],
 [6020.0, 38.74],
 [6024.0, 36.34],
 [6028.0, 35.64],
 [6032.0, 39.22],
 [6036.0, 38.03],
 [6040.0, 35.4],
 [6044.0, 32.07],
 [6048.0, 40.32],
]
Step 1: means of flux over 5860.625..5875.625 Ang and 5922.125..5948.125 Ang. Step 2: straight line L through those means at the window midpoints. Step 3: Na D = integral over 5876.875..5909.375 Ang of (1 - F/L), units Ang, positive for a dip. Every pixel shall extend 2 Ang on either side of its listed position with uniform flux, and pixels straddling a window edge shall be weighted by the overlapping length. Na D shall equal 6.15 Ang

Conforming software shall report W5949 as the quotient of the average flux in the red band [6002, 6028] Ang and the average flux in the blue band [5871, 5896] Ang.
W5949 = 1.2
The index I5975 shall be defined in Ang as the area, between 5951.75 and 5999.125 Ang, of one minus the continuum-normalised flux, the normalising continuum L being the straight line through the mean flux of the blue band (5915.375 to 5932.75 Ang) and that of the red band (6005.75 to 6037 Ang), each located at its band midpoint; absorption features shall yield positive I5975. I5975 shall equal 2.6 Ang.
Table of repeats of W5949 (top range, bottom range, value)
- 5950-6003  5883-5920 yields 1.11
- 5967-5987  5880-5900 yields 1.26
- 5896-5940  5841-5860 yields 1.01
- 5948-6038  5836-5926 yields 1.04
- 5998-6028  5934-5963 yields 0.95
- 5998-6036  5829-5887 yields 0.99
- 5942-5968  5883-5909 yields 1.25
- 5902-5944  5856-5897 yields 1.12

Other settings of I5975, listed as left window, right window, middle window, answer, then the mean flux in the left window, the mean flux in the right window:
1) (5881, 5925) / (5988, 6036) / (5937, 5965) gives -3.5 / 33.2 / 36.6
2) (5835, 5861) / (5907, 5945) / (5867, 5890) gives 1.7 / 37.6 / 38.9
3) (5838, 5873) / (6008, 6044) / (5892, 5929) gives 3.4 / 37.9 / 37.5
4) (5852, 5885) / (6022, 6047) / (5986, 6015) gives 0.6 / 37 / 36.3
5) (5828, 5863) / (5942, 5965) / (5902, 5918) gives 0.9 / 39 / 38.8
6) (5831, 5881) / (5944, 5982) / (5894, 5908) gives 2.6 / 38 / 37.7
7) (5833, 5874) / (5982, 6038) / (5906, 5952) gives -1.9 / 38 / 36.7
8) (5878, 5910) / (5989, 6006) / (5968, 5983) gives -1.7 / 31.6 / 33.9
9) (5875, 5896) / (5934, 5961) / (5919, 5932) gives -0.8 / 31.6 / 39.1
